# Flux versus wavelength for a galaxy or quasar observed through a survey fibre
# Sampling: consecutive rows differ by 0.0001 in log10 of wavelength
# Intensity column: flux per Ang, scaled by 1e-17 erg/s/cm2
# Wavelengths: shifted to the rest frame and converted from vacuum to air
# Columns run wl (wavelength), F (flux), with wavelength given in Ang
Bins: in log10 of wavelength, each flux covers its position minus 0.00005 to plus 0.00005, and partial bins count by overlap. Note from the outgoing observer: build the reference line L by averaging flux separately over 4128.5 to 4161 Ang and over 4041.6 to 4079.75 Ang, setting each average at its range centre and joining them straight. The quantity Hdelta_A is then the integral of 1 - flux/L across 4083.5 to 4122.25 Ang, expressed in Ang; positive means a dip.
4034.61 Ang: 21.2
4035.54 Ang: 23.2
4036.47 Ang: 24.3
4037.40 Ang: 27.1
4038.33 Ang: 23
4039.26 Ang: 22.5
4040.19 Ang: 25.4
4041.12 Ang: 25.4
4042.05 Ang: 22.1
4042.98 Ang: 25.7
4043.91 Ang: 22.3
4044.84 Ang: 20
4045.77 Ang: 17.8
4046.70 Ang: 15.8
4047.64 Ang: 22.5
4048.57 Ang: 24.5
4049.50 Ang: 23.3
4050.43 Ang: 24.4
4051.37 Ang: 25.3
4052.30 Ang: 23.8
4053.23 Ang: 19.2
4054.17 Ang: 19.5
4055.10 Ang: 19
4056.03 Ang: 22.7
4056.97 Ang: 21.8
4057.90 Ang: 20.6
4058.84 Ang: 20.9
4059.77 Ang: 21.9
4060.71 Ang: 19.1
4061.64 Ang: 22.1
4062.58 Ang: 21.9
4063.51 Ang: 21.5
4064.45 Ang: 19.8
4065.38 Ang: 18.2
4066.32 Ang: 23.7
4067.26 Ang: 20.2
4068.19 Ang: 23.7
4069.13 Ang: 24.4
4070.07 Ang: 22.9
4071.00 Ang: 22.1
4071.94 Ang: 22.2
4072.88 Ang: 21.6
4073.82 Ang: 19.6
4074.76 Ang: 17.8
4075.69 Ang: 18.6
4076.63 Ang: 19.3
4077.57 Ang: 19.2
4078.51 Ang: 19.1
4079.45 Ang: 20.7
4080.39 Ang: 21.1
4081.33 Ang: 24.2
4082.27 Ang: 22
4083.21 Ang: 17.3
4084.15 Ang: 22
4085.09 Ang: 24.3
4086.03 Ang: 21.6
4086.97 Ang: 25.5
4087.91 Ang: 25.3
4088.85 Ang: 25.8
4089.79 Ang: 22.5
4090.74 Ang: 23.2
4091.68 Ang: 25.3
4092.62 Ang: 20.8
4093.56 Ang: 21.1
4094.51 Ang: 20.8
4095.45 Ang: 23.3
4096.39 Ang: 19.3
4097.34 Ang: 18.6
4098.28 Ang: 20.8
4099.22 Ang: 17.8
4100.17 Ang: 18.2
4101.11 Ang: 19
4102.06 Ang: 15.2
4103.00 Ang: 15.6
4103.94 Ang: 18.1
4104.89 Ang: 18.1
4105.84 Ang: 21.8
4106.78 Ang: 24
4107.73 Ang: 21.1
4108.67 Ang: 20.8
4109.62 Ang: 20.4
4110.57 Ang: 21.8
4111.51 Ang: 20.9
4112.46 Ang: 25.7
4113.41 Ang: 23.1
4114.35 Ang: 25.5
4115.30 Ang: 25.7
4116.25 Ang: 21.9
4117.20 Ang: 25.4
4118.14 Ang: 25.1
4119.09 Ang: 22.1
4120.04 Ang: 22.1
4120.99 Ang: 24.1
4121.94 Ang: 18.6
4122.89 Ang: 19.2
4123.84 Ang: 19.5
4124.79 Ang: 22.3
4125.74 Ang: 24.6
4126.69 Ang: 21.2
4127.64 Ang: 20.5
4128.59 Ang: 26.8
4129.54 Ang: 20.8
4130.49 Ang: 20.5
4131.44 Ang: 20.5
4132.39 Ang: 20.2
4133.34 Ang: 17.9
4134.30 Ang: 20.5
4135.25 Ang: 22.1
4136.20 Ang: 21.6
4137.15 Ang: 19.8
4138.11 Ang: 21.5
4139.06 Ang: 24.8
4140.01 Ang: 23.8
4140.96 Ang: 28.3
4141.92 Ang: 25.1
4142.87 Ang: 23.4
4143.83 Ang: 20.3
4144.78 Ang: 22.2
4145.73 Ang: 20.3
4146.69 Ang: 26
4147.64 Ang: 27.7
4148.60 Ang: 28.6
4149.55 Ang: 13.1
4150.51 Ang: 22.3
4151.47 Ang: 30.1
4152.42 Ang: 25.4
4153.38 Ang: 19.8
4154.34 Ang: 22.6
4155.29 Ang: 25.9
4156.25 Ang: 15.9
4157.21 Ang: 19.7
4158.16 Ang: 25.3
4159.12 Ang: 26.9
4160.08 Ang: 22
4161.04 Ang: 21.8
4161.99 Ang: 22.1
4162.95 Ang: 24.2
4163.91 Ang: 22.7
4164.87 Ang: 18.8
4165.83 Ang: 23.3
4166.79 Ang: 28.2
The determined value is 0.32 Ang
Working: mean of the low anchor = 21.2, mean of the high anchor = 22.6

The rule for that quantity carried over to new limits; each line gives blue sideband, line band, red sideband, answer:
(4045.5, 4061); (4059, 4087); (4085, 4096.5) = 1.34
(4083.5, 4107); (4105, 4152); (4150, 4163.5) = -0.77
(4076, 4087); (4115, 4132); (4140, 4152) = 0.55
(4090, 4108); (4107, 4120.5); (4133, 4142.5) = -1.23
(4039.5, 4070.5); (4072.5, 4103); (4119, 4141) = 1.26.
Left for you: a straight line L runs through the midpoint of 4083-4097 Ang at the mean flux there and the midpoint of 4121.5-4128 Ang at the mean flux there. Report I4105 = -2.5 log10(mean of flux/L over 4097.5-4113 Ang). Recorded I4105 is 0.10 mag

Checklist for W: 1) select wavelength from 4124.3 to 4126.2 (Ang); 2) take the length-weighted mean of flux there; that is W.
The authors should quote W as 23.4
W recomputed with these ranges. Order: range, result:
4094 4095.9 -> 22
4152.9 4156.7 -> 21.1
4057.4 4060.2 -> 21.2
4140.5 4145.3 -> 23.8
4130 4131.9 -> 20.5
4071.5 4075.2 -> 20.3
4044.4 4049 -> 20.1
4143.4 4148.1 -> 23.4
